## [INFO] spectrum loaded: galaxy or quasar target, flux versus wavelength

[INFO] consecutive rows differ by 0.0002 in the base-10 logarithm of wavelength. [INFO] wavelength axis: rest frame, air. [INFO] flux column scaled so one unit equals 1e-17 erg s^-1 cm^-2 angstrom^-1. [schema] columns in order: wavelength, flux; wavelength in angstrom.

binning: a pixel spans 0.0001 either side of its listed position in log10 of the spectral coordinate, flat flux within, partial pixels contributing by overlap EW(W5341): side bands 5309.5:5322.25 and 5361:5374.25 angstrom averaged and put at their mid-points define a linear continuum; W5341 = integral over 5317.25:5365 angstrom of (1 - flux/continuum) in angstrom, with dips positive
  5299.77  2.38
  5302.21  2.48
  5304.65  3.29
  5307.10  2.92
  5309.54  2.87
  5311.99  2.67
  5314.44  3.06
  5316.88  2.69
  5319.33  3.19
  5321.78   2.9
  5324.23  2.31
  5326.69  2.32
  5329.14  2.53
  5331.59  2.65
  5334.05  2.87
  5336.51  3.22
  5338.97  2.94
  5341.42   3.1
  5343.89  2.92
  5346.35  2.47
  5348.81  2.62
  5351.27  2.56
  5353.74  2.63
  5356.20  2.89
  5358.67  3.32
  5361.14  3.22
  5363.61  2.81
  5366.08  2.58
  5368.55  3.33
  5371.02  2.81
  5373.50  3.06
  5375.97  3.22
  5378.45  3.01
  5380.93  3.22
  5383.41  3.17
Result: 1.8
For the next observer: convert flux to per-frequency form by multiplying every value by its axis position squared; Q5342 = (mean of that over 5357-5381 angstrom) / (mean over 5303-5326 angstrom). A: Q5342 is 1.09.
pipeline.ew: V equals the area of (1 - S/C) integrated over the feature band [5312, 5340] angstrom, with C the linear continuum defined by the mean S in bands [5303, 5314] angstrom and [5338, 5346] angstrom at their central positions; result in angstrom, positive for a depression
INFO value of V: 1.4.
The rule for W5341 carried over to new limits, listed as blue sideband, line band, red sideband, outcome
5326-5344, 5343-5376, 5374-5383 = 1.44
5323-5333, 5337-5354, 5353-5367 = -0.43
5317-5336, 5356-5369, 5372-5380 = -0.15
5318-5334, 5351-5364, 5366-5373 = -0.20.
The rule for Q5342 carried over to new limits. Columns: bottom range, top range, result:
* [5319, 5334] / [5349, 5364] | 1.11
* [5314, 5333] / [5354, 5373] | 1.12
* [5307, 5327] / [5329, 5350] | 1.03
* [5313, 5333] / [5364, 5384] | 1.14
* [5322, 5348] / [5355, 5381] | 1.12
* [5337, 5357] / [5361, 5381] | 1.09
